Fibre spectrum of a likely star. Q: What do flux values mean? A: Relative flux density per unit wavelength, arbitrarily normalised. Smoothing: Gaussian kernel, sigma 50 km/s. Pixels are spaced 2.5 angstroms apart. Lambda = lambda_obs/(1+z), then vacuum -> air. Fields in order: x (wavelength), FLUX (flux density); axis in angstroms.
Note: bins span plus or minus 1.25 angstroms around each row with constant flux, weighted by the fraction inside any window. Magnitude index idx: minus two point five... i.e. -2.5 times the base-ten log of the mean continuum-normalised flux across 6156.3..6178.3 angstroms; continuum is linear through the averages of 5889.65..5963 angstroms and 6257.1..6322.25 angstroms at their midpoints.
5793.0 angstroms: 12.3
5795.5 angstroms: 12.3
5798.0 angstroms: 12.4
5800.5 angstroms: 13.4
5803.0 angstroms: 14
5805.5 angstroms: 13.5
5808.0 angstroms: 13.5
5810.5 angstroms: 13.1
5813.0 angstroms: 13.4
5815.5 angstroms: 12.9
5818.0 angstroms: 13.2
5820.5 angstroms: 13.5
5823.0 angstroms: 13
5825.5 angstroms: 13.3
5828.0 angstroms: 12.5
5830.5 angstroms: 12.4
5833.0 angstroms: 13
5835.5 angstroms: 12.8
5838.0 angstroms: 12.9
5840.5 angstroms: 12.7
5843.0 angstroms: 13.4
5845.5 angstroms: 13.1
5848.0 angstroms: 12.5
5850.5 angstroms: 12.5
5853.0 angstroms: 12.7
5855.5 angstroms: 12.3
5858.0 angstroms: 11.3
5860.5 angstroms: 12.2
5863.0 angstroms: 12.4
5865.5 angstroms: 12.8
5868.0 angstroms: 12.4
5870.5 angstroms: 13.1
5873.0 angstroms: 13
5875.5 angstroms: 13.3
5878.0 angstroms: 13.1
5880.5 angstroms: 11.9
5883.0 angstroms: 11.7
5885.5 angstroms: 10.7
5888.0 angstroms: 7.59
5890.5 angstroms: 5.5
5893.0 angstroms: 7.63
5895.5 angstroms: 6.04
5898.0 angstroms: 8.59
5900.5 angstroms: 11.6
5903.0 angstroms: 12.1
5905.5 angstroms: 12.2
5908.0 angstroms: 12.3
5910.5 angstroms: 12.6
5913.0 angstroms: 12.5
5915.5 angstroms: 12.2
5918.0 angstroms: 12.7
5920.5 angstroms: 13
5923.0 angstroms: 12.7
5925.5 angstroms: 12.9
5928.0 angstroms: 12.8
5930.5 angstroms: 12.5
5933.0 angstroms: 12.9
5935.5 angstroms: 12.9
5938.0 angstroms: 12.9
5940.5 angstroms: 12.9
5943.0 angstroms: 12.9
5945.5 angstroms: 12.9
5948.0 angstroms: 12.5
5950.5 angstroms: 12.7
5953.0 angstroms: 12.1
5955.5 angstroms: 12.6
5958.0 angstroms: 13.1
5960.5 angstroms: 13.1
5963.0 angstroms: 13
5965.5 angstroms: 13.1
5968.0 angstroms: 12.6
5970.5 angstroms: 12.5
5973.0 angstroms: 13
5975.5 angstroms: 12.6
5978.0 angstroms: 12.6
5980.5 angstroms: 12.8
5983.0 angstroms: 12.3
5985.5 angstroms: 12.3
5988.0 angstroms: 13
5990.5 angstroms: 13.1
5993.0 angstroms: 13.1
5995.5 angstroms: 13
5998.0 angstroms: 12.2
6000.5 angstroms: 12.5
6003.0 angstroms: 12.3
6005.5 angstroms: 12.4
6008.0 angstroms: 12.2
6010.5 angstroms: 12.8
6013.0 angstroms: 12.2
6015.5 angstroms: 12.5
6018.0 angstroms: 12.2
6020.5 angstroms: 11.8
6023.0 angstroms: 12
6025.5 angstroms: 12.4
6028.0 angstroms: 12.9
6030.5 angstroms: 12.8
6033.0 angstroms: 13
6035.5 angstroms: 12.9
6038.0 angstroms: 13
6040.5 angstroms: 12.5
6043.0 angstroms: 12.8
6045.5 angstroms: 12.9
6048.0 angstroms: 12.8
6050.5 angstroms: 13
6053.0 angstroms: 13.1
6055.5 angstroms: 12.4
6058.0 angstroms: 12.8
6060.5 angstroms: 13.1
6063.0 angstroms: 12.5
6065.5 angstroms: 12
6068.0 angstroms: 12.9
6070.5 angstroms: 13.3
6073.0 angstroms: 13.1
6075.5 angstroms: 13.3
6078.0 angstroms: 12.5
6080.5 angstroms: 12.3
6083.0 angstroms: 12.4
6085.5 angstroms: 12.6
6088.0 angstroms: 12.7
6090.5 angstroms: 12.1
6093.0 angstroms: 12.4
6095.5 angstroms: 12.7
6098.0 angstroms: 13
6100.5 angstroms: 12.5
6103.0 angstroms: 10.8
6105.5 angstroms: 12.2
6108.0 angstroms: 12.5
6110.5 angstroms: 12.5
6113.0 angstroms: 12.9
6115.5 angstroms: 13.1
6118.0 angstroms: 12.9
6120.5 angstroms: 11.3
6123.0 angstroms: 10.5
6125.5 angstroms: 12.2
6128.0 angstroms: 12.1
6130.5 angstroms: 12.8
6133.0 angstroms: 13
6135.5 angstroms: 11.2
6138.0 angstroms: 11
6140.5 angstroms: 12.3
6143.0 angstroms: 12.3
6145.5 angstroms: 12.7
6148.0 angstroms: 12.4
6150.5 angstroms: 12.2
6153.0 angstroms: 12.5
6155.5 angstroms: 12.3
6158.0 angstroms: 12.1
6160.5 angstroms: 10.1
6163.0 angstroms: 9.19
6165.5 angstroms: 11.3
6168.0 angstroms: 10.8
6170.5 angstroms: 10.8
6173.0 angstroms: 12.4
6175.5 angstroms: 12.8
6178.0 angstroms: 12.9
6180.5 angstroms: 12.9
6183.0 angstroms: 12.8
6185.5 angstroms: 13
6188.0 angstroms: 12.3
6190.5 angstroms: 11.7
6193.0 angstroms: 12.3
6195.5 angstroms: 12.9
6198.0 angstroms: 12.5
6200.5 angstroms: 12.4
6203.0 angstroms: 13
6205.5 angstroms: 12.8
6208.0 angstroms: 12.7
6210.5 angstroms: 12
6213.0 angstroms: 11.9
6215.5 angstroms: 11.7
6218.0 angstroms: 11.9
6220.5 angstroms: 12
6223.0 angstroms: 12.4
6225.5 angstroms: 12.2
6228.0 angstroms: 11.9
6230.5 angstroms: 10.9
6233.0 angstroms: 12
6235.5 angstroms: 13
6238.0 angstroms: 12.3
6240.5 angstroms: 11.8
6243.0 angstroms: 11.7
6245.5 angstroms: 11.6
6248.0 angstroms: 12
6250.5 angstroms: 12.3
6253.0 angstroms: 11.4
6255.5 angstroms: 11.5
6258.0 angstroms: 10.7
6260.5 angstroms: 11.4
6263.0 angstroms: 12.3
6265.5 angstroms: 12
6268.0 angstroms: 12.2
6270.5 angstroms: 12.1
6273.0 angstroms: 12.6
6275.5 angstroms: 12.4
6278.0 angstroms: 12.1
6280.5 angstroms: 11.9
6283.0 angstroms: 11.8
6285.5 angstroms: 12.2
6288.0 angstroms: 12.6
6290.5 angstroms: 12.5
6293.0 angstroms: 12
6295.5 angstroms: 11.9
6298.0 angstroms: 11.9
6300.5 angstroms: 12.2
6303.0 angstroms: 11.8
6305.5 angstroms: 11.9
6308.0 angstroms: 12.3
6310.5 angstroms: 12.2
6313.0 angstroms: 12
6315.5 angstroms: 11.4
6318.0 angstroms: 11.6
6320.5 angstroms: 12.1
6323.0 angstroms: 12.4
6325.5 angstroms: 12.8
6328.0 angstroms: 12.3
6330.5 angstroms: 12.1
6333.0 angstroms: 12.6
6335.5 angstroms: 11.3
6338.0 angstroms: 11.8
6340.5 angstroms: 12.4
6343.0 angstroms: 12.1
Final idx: 0.06 mag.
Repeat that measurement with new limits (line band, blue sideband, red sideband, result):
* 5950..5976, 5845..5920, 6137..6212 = -0.10 mag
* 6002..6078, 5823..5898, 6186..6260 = -0.07 mag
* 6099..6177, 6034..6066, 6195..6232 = 0.05 mag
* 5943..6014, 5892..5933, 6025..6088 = -0.05 mag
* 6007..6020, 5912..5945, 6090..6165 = 0.01 mag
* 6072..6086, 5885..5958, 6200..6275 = -0.08 mag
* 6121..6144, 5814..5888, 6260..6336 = 0.03 mag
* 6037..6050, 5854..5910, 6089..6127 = -0.08 mag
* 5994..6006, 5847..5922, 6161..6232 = -0.07 mag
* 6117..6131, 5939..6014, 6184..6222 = 0.05 mag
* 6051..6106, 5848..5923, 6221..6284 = -0.08 mag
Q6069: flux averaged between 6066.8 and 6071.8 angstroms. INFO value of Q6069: 13.1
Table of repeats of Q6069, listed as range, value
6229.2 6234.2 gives 11.4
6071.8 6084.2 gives 12.7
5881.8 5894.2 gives 8.62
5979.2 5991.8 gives 12.7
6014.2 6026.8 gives 12.2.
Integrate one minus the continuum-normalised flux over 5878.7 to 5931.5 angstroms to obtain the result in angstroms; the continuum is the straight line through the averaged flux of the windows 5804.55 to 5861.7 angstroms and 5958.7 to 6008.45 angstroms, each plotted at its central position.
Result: 7.1 angstroms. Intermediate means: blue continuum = 12.9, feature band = 11.1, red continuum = 12.7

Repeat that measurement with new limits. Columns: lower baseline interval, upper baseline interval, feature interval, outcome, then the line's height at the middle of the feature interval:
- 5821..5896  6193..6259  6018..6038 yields -0.99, 12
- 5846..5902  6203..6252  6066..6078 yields -1.37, 11.7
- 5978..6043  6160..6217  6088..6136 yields 0.06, 12.3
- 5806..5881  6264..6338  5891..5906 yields 3.98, 12.7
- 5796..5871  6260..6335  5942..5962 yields -0.10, 12.7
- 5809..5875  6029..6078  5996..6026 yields 1.23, 12.8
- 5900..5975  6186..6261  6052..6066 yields -0.30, 12.4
